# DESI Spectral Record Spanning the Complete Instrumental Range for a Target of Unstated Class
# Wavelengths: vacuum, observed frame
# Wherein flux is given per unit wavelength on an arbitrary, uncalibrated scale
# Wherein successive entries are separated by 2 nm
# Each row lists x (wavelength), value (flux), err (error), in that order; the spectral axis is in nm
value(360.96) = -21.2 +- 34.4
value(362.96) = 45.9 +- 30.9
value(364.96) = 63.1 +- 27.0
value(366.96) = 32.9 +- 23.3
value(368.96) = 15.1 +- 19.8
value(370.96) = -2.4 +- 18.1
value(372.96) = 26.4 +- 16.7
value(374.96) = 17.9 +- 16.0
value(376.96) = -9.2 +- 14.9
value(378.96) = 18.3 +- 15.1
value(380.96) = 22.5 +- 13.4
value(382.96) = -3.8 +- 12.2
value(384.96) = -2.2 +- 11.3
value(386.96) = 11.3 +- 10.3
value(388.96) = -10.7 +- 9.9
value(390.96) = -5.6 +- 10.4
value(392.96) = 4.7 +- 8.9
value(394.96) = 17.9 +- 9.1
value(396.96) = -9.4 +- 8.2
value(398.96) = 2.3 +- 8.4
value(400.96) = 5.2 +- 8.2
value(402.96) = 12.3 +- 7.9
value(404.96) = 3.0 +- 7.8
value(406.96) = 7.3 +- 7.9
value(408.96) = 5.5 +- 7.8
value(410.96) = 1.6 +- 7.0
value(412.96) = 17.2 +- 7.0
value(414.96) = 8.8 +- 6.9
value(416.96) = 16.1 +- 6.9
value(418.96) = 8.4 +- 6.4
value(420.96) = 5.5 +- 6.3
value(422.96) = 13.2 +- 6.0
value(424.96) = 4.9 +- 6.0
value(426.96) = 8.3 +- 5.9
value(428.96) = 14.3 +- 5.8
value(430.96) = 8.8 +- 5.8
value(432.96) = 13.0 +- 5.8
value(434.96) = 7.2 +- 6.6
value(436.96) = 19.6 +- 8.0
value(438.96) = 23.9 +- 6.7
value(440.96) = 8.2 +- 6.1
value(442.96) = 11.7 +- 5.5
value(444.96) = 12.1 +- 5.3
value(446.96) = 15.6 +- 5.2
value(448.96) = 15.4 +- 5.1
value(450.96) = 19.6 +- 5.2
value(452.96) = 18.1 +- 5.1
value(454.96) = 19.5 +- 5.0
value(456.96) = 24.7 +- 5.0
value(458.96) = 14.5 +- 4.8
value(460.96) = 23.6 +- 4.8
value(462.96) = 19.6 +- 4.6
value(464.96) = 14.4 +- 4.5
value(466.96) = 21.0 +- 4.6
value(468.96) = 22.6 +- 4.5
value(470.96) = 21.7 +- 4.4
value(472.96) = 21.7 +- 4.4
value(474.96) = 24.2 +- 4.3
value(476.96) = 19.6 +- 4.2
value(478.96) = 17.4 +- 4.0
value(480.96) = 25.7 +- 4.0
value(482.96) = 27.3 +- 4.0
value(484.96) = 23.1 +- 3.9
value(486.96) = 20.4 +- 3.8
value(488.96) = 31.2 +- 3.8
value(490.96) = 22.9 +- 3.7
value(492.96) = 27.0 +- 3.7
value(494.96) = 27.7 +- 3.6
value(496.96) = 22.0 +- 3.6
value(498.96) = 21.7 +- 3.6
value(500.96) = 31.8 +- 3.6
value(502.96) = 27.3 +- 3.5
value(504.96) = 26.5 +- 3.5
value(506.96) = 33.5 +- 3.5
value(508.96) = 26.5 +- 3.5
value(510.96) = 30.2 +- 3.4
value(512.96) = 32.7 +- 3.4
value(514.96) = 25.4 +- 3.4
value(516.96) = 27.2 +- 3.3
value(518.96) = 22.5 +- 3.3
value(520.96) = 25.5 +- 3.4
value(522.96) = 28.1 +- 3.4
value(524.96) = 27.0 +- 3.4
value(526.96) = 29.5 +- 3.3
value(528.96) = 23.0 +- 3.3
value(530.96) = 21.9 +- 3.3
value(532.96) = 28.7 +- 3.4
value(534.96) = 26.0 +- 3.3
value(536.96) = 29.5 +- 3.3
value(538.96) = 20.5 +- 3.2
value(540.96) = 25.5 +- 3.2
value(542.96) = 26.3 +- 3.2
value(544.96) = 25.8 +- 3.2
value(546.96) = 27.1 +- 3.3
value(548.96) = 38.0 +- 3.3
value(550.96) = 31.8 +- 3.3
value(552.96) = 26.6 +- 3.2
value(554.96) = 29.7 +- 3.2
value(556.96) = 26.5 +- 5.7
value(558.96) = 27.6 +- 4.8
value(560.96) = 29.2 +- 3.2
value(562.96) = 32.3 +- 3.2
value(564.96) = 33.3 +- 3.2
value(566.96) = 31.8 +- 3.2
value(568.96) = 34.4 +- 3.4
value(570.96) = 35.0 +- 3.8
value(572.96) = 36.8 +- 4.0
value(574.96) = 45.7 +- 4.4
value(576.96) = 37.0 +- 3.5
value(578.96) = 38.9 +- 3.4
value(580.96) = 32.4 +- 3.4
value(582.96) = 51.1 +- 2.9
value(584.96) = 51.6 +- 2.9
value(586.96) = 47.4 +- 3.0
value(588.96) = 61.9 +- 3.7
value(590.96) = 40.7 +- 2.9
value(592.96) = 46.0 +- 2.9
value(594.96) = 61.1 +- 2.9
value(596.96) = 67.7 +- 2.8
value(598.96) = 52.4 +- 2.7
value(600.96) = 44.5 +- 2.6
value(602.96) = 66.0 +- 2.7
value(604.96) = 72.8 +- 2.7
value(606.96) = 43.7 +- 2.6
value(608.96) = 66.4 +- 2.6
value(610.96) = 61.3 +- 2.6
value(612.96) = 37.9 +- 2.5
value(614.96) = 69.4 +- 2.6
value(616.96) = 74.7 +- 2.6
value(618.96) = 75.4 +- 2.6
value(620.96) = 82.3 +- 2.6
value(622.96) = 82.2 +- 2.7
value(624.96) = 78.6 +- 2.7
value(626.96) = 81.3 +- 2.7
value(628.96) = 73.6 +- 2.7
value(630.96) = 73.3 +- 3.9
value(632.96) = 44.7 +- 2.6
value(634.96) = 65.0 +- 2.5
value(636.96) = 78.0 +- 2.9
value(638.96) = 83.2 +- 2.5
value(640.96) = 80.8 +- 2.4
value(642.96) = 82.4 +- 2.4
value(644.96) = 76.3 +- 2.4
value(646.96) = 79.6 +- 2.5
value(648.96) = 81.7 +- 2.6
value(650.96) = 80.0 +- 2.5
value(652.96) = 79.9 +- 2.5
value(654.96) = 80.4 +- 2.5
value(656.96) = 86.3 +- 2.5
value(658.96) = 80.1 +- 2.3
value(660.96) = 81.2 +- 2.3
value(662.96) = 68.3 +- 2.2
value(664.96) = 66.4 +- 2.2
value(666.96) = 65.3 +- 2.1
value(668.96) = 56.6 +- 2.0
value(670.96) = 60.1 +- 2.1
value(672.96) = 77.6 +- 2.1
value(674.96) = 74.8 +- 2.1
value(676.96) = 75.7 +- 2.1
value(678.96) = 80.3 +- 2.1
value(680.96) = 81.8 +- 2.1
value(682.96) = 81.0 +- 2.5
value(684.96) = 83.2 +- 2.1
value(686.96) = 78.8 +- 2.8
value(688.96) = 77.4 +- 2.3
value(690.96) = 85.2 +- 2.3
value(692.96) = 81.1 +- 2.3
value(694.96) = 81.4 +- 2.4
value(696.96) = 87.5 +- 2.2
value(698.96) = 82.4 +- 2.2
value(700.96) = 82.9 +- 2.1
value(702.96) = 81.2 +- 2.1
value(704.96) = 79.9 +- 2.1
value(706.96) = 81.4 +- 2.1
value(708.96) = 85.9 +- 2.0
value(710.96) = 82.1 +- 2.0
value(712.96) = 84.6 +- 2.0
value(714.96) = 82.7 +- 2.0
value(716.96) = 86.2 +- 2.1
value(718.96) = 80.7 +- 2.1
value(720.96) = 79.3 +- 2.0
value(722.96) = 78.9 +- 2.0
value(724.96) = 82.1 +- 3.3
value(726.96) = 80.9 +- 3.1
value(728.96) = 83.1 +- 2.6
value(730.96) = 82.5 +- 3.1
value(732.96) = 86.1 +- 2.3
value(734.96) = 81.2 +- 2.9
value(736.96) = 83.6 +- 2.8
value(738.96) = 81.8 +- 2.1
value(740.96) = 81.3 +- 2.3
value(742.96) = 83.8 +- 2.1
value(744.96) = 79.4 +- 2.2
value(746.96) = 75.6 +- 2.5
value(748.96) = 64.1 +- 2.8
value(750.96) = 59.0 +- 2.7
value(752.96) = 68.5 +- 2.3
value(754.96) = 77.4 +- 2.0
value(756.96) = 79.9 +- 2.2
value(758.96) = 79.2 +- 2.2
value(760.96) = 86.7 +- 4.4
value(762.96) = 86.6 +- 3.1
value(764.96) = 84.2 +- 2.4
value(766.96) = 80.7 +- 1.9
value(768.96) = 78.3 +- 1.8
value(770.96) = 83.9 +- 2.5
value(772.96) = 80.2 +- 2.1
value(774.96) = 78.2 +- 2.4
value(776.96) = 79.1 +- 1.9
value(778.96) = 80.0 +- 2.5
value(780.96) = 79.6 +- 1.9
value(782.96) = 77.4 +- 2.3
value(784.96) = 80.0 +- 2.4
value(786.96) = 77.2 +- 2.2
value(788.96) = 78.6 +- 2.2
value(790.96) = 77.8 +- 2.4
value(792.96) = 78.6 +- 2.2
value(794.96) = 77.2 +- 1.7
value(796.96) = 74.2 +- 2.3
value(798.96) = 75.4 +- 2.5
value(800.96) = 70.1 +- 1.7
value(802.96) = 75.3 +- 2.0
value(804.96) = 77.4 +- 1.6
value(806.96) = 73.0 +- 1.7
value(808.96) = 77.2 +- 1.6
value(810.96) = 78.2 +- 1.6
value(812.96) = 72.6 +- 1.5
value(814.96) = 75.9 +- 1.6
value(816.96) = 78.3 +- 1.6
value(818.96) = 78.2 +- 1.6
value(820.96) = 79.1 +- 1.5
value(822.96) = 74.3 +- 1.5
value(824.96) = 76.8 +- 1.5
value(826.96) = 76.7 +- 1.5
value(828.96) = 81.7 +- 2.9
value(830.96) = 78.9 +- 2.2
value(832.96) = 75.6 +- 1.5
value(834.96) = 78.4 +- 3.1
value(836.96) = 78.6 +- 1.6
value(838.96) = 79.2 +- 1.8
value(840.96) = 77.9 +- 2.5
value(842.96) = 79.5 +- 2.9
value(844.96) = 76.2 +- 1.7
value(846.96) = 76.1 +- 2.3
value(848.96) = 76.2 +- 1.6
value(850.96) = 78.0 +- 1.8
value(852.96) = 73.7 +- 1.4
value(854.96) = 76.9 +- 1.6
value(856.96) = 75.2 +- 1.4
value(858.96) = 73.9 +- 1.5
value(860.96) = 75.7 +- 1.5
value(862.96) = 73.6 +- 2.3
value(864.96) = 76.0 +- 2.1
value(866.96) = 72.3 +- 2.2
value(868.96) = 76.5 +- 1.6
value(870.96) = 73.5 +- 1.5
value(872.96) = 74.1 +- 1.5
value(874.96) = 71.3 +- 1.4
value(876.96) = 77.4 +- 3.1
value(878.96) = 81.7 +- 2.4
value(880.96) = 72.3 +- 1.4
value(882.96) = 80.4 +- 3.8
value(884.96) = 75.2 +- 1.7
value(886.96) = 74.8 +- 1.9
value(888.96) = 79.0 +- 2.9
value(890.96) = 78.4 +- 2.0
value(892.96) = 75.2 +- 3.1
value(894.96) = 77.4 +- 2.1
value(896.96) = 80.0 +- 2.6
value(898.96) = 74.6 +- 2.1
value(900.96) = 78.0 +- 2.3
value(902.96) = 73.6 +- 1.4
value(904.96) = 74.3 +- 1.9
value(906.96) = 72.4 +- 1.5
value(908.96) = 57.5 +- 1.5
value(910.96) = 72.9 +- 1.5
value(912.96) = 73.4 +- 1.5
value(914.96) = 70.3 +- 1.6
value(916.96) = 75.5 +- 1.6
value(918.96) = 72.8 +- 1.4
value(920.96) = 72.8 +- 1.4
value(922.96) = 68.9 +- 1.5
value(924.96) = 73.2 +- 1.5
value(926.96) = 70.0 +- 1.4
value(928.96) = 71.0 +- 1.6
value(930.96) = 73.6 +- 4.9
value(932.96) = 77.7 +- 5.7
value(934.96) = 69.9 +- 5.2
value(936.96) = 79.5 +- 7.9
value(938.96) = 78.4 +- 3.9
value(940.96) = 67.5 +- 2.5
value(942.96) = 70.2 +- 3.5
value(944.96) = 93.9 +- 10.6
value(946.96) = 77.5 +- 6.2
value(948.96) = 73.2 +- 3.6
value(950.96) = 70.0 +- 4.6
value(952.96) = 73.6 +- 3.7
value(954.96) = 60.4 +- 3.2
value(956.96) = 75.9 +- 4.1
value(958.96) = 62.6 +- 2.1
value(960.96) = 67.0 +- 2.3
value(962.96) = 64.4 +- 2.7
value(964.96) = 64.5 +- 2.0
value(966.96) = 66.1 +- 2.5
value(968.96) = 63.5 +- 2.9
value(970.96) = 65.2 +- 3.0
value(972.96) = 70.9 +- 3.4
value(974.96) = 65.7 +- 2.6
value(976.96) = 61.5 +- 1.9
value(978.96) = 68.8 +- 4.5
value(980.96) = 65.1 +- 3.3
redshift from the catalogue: 0.54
